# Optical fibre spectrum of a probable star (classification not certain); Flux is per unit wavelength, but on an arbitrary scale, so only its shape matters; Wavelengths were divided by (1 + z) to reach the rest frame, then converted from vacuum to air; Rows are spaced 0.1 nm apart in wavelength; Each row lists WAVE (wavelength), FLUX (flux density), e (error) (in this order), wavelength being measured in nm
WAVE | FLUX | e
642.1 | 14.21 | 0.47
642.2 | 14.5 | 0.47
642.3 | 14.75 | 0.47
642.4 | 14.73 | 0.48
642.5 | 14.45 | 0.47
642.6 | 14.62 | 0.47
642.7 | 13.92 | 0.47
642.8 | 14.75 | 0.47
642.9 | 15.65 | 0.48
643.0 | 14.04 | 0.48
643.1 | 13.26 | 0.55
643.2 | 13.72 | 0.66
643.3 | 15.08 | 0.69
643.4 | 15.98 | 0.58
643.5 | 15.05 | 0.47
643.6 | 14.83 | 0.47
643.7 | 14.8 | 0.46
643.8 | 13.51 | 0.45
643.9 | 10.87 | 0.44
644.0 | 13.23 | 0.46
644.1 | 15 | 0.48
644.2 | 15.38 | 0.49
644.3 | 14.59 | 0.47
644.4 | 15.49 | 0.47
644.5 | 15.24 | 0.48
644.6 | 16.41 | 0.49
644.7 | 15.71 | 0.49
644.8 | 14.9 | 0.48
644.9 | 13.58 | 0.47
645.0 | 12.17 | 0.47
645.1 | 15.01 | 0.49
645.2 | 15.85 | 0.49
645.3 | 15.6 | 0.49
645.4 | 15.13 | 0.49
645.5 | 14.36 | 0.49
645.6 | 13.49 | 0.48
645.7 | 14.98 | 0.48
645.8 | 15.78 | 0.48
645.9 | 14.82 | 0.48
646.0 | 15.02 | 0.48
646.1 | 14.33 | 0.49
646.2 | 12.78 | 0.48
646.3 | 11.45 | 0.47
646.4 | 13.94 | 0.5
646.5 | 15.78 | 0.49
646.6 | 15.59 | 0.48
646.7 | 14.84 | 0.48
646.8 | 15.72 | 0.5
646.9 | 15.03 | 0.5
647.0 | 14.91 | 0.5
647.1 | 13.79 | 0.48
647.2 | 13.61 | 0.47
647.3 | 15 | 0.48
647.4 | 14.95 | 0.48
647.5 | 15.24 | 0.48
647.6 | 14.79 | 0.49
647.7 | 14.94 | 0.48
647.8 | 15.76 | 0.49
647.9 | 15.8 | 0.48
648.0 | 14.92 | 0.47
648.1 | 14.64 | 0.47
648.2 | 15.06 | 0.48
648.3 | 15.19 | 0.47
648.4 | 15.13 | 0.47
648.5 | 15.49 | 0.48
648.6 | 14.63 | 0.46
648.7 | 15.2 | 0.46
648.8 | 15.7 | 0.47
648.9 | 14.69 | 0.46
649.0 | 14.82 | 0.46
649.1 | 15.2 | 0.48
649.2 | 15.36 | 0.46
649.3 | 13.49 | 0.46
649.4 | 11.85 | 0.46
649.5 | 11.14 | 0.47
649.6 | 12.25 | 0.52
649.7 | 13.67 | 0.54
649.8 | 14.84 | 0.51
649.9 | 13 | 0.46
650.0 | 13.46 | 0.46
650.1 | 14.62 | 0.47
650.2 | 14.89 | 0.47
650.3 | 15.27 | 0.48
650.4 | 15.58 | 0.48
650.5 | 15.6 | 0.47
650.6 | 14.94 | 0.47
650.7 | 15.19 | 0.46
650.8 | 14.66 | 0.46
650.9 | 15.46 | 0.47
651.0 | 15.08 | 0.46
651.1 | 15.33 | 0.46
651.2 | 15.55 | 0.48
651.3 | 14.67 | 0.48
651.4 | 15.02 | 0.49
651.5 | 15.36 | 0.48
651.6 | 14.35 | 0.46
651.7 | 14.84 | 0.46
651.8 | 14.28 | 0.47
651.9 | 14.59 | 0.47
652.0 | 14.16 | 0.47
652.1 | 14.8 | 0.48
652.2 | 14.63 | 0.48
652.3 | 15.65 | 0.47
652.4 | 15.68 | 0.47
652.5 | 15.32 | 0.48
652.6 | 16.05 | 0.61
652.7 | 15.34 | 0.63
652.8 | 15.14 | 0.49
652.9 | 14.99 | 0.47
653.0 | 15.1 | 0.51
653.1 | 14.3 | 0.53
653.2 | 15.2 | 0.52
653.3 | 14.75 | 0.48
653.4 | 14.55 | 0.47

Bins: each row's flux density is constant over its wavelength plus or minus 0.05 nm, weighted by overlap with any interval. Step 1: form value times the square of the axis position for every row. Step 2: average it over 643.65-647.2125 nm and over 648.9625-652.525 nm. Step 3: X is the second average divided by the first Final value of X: 1.0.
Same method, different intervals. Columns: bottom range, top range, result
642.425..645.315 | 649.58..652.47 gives 1.04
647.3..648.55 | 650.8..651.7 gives 1.00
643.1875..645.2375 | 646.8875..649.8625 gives 1.01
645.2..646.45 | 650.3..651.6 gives 1.07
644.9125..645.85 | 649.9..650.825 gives 1.03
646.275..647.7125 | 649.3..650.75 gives 0.96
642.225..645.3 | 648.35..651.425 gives 1.02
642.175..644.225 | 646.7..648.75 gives 1.06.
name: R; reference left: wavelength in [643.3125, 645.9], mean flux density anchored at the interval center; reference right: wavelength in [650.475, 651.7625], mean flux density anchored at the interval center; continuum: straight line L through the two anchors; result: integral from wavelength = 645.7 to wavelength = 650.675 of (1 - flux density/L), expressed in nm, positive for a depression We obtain 0.10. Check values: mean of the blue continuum 14.7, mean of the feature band 14.6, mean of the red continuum 15.1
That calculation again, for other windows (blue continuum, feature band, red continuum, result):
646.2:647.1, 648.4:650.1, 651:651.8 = 0.08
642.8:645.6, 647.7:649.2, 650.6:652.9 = -0.03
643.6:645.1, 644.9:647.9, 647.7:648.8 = 0.03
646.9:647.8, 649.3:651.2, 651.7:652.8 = 0.08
